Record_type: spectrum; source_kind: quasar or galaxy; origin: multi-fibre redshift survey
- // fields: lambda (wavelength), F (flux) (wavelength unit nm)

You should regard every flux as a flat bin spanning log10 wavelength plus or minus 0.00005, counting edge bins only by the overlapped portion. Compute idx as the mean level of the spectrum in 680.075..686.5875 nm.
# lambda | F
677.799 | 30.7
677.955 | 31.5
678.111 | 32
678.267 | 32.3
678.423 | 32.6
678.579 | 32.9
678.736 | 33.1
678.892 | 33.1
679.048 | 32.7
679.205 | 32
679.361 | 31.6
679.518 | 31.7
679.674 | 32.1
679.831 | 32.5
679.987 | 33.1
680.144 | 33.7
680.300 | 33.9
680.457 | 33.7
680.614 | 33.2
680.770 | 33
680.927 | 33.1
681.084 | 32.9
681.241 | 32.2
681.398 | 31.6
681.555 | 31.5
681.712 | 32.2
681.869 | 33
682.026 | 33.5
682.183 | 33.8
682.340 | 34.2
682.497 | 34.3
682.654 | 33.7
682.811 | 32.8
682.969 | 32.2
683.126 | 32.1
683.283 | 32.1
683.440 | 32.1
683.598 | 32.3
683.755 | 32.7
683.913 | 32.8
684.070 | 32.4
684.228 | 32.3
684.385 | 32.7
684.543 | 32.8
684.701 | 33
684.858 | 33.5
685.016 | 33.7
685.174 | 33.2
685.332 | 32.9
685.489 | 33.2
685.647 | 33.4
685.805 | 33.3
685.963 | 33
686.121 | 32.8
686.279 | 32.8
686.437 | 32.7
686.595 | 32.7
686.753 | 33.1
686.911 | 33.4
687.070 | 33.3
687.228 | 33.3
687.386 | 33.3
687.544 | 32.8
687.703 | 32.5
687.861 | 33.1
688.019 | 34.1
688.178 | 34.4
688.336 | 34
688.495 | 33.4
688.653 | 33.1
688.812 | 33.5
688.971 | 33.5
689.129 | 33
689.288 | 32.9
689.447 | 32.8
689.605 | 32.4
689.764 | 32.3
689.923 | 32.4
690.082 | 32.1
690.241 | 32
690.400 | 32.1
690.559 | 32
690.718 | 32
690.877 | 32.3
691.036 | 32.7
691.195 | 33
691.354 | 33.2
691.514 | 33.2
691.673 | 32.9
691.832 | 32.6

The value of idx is 32.9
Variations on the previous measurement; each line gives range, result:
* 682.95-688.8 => 33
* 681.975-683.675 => 33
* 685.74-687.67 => 33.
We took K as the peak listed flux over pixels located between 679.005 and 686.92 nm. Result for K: 34.3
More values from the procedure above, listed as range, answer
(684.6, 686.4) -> 33.7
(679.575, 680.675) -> 33.9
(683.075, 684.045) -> 32.8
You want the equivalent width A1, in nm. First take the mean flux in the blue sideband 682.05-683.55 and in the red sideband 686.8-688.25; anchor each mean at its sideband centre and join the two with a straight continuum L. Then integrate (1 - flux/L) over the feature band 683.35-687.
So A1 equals 0.03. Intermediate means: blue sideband 33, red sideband 33.3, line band 32.9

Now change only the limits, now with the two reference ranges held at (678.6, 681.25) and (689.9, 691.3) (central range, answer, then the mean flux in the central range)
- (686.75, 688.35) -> -0.05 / 33.4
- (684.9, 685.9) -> -0.02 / 33.3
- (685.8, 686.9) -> -0.01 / 32.9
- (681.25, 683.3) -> -0.01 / 32.9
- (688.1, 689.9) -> -0.04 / 33.2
